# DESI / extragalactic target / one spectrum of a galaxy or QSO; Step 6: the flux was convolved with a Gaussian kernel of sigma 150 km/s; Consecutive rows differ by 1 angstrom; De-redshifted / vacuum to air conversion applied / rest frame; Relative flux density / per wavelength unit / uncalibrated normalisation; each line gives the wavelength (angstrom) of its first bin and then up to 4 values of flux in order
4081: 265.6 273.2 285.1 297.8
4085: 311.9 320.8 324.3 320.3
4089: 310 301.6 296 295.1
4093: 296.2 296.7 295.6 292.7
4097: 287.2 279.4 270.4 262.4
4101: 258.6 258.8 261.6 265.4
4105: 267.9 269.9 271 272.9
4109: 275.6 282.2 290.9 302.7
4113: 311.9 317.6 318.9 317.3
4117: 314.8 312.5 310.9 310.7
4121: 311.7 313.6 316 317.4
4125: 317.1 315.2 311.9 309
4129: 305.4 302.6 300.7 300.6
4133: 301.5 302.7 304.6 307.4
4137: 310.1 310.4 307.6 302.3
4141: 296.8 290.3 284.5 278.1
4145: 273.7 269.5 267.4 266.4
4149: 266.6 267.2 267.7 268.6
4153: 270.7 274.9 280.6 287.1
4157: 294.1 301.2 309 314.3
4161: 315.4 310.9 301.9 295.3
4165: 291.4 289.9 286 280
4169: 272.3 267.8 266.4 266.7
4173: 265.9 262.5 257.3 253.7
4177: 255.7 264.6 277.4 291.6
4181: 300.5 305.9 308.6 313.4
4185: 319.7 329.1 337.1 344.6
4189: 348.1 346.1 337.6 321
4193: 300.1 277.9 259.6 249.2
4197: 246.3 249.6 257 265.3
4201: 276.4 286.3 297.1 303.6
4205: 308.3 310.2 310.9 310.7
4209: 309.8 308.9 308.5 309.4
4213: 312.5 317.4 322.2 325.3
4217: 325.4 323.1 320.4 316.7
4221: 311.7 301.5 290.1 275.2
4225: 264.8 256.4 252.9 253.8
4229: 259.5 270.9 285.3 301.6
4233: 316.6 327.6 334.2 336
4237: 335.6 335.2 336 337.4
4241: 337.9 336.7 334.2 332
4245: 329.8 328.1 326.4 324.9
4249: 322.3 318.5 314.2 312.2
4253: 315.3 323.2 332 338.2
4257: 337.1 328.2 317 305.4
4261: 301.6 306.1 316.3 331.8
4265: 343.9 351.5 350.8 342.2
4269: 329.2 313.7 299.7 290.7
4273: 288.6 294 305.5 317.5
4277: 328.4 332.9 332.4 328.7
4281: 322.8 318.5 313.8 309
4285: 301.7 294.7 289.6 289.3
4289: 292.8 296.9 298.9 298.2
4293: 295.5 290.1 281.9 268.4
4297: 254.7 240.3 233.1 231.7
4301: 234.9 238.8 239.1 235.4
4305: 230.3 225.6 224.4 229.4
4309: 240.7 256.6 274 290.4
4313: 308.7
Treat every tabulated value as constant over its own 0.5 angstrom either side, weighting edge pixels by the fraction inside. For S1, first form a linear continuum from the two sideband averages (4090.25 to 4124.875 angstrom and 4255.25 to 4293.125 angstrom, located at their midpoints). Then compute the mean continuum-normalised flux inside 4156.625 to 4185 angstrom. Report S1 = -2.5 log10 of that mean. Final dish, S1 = 0.05 mag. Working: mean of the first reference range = 292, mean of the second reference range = 315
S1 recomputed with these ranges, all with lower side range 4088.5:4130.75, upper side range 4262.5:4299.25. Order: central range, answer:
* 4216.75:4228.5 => 0.04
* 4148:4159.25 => 0.07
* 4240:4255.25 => -0.08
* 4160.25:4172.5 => 0.04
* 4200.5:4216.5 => -0.02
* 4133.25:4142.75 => -0.02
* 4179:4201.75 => 0.00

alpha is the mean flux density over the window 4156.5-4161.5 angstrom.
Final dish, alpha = 307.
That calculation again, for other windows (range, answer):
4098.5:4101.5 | 264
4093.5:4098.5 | 290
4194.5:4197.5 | 252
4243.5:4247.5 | 329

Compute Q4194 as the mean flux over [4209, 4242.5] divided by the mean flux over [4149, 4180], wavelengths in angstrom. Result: 1.10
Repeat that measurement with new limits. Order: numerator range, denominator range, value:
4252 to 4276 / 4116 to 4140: 1.03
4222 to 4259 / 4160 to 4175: 1.10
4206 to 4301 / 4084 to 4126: 1.04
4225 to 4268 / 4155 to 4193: 1.07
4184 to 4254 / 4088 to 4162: 1.05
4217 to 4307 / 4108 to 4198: 1.03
